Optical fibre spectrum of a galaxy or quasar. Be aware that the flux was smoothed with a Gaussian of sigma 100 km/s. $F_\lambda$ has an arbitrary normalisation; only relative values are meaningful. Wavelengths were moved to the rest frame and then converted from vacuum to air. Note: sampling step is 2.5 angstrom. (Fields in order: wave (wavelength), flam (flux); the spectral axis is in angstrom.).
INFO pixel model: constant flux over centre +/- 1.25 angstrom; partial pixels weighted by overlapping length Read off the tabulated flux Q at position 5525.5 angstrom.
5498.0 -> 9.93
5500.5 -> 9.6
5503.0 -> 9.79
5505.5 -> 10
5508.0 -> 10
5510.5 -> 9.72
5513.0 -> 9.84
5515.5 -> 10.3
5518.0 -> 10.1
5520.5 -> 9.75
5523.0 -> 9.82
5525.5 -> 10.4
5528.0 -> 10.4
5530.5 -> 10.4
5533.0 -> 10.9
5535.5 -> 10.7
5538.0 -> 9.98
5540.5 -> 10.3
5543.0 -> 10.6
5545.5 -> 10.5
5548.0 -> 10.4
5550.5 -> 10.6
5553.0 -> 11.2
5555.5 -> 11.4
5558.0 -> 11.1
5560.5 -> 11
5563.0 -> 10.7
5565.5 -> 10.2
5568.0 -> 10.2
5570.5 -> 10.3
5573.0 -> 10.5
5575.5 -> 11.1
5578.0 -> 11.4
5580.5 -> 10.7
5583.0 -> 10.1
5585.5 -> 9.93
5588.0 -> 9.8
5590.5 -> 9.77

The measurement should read 10.4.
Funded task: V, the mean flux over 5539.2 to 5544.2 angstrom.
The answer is 10.4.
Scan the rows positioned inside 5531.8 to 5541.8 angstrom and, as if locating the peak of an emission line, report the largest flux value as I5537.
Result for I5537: 10.9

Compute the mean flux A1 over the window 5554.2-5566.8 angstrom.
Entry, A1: 10.9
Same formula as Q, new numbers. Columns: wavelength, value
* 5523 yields 9.82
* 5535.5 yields 10.7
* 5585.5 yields 9.93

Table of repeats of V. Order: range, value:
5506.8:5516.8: 9.97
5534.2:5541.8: 10.3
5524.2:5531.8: 10.4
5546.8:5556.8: 10.9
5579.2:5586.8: 10.2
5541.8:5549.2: 10.5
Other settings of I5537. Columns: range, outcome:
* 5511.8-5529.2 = 10.4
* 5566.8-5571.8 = 10.3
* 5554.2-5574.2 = 11.4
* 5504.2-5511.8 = 10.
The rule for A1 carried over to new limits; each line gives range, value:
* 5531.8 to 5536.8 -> 10.8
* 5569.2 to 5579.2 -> 10.8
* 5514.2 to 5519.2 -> 10.2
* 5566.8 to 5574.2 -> 10.3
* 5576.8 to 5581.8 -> 11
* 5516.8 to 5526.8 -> 10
